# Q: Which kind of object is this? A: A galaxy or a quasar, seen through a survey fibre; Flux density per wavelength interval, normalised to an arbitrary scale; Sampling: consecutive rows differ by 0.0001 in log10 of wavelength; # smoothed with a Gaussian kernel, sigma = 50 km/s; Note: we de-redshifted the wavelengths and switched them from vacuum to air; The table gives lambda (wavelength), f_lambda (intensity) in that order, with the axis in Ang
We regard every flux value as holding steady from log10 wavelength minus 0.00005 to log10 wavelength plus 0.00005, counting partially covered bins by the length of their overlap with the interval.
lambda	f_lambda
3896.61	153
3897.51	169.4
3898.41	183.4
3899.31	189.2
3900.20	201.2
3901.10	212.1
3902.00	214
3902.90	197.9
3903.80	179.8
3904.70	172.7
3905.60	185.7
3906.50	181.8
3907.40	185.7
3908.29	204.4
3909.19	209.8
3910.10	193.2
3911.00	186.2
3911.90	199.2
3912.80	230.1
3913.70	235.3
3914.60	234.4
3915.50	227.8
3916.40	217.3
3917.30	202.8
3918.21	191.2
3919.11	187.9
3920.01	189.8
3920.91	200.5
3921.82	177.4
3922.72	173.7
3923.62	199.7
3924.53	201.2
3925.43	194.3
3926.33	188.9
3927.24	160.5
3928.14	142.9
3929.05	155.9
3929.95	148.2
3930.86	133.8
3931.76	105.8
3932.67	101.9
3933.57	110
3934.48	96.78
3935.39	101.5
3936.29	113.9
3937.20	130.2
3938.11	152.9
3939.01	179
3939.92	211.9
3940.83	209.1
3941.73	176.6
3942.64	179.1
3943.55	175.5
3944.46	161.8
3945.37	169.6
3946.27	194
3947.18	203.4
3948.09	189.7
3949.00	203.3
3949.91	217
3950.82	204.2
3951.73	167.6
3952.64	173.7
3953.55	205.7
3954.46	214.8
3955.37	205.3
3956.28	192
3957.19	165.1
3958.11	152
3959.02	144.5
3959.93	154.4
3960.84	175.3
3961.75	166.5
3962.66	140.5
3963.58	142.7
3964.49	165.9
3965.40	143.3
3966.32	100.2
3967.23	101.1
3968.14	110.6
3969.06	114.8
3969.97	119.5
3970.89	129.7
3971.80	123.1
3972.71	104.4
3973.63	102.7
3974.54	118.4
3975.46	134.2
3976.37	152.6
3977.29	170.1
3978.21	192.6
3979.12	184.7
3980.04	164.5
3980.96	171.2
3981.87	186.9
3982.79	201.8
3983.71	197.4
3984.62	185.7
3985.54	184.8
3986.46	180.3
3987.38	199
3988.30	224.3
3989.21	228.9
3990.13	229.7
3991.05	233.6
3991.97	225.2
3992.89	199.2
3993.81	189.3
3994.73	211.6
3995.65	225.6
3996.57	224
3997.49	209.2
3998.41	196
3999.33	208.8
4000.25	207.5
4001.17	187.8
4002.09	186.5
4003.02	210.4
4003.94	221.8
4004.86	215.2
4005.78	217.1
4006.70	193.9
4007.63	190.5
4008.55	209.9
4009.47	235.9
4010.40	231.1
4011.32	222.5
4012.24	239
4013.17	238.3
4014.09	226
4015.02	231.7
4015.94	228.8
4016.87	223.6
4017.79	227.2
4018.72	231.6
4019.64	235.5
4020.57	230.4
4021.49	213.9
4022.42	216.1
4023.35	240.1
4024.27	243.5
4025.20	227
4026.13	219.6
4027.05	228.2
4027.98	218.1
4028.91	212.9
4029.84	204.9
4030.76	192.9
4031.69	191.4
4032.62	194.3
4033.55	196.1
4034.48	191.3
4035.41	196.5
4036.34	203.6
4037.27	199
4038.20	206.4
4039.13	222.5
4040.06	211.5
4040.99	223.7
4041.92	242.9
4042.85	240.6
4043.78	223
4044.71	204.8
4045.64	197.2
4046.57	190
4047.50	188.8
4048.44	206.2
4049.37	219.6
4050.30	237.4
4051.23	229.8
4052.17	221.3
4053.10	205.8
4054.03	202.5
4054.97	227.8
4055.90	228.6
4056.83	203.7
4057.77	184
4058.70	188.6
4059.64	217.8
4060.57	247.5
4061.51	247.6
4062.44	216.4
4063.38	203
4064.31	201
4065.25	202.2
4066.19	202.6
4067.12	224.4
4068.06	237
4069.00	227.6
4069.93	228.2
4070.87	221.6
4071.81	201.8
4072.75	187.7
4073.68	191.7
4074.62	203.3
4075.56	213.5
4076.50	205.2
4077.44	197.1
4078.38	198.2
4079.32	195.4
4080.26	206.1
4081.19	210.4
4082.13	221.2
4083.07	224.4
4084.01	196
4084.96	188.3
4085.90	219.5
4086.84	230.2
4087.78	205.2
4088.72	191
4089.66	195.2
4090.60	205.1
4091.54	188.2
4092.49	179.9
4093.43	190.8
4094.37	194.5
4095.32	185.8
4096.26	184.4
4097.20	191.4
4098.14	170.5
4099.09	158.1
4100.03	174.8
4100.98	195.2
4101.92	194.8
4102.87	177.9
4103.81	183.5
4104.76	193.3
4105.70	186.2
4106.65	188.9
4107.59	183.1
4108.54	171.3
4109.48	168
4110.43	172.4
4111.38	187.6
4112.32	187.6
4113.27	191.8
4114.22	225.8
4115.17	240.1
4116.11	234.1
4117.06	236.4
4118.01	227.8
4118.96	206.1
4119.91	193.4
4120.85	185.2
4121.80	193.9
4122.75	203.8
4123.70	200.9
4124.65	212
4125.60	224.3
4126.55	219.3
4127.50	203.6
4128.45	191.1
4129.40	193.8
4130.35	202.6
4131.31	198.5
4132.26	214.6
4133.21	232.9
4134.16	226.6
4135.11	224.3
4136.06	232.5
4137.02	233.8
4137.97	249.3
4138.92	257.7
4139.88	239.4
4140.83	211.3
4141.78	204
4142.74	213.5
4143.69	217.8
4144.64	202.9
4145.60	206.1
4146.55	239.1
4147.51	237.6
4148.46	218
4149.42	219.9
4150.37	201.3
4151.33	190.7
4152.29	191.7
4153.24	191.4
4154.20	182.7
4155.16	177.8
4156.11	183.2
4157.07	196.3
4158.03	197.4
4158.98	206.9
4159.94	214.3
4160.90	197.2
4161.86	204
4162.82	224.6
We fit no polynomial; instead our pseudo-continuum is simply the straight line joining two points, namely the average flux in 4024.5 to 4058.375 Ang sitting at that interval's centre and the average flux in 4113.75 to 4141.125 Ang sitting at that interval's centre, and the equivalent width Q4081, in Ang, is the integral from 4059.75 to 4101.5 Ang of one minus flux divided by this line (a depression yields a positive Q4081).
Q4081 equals 2.03 Ang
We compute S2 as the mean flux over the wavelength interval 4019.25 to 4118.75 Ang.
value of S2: 206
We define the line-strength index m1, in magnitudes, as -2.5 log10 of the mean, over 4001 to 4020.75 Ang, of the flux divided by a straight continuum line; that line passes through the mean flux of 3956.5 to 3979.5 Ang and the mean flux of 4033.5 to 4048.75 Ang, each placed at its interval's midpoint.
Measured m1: -0.21 mag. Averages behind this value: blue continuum 141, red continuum 209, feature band 220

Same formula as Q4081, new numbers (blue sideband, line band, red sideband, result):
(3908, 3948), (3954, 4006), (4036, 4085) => 4.00 Ang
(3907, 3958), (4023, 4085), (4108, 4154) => -4.08 Ang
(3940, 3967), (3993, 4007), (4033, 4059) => -1.00 Ang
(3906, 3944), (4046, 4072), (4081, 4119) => -3.16 Ang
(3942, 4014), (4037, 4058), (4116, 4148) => -1.71 Ang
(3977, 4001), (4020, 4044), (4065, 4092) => -1.25 Ang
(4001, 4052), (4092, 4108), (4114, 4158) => 2.20 Ang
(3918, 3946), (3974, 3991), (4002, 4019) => 1.32 Ang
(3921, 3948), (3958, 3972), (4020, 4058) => 3.17 Ang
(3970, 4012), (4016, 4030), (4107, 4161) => -2.18 Ang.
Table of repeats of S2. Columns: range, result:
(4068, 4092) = 207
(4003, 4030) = 223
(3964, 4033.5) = 195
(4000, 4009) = 204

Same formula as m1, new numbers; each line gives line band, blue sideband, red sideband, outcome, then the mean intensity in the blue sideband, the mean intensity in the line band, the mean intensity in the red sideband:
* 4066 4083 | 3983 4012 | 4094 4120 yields -0.066 mag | 209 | 210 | 193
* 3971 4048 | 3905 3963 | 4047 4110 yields -0.071 mag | 178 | 204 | 202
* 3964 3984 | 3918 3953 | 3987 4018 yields 0.333 mag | 168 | 145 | 216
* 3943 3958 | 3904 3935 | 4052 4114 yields -0.031 mag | 180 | 189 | 200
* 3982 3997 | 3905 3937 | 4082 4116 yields -0.144 mag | 176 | 208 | 193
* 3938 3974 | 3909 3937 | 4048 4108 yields 0.101 mag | 174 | 164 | 204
